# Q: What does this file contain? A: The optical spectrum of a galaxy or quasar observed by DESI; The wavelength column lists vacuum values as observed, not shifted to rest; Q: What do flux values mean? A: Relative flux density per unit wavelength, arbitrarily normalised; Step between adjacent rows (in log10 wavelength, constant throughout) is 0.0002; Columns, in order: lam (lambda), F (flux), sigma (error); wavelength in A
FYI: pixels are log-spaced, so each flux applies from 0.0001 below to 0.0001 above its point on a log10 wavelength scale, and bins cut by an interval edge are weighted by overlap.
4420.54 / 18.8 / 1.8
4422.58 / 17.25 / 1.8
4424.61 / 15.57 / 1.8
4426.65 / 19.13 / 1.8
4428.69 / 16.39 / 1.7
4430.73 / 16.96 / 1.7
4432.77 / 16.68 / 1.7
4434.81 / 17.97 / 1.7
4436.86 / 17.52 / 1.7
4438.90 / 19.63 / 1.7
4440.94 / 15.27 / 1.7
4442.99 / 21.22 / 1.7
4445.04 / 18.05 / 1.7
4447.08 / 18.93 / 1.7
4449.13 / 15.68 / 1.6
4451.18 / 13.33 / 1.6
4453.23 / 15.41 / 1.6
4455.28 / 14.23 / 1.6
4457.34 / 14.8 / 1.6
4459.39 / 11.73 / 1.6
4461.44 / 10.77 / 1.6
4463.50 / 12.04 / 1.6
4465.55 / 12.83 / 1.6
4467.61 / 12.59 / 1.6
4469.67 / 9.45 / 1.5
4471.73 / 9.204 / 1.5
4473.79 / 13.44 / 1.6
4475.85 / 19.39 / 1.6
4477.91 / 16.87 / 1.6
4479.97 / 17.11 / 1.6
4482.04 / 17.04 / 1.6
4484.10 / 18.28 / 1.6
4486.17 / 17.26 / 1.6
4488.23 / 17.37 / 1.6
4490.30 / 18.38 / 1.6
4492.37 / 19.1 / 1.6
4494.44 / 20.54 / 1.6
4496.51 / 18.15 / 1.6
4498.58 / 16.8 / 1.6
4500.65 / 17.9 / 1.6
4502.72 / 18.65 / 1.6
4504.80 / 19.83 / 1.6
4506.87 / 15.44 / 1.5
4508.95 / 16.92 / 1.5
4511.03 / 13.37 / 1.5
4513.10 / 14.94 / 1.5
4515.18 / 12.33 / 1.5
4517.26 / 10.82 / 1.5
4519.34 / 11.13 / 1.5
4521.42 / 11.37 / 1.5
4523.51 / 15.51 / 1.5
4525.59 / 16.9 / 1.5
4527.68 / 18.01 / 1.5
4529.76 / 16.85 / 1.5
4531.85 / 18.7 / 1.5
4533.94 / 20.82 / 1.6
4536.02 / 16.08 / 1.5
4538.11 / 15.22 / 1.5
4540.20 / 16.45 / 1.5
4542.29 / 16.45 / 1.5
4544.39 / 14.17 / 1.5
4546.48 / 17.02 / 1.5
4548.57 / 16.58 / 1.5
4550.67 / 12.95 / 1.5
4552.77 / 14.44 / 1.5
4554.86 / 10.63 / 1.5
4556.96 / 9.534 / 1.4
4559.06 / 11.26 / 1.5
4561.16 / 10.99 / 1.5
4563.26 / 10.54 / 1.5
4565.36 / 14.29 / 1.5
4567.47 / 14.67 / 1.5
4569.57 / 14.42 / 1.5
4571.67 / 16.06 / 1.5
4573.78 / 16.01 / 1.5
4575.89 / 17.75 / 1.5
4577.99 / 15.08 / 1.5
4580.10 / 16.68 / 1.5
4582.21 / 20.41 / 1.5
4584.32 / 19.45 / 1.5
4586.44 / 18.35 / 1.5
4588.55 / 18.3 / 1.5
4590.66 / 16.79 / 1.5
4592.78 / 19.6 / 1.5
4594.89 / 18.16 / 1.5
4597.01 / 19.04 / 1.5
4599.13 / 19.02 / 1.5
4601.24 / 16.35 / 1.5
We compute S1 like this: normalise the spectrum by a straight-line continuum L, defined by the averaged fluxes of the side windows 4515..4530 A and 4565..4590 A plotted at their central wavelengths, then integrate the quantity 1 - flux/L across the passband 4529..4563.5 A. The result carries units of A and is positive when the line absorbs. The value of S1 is 1.07 A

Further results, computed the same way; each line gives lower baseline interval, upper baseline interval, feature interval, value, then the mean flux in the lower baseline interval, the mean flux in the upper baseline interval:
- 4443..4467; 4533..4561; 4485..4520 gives -4.5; 14.6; 14.6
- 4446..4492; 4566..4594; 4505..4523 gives 2.4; 14.9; 17.2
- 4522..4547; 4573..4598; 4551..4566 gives 4.9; 16.7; 18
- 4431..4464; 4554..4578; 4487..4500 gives -3.0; 15.9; 13.4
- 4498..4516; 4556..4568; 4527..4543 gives -3.8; 16.3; 11.8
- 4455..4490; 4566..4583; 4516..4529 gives 1.2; 14.5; 16.3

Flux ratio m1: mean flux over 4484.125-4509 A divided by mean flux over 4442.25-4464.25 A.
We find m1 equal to 1.2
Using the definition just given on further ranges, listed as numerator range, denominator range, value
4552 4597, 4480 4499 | 0.86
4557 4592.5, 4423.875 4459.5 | 0.93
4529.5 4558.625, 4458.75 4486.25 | 1.09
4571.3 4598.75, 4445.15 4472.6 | 1.34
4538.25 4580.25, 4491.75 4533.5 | 0.88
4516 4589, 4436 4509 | 0.94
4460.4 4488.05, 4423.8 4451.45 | 0.83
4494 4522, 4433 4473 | 1.05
